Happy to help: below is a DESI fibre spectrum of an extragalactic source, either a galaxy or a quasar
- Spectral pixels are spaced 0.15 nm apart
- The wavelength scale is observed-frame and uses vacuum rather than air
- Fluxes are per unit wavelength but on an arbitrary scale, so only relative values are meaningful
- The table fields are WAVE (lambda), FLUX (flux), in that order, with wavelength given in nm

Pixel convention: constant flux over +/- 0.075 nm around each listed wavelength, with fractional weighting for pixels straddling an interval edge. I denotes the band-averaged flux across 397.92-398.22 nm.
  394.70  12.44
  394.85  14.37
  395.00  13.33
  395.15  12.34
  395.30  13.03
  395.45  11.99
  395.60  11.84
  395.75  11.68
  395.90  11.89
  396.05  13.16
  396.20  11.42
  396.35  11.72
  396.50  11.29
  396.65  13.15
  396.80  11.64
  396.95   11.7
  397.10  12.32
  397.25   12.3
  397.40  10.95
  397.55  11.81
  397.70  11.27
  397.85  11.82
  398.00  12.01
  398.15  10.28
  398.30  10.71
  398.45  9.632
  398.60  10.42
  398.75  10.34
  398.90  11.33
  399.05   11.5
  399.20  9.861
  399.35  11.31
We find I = 11.2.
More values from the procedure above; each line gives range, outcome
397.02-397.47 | 11.9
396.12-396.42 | 11.6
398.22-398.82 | 10.3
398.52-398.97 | 10.7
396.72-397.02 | 11.7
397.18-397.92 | 11.6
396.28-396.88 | 11.9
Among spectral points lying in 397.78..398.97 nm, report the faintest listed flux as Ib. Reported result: 9.632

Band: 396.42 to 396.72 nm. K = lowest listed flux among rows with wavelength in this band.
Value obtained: 11.29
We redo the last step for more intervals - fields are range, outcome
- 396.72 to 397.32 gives 11.64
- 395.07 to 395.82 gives 11.68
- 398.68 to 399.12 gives 10.34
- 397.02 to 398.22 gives 10.28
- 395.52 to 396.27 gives 11.42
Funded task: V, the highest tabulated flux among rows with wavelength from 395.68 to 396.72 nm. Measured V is 13.16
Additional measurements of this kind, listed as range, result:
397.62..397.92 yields 11.82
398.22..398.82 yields 10.71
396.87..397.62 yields 12.32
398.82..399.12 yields 11.5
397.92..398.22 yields 12.01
